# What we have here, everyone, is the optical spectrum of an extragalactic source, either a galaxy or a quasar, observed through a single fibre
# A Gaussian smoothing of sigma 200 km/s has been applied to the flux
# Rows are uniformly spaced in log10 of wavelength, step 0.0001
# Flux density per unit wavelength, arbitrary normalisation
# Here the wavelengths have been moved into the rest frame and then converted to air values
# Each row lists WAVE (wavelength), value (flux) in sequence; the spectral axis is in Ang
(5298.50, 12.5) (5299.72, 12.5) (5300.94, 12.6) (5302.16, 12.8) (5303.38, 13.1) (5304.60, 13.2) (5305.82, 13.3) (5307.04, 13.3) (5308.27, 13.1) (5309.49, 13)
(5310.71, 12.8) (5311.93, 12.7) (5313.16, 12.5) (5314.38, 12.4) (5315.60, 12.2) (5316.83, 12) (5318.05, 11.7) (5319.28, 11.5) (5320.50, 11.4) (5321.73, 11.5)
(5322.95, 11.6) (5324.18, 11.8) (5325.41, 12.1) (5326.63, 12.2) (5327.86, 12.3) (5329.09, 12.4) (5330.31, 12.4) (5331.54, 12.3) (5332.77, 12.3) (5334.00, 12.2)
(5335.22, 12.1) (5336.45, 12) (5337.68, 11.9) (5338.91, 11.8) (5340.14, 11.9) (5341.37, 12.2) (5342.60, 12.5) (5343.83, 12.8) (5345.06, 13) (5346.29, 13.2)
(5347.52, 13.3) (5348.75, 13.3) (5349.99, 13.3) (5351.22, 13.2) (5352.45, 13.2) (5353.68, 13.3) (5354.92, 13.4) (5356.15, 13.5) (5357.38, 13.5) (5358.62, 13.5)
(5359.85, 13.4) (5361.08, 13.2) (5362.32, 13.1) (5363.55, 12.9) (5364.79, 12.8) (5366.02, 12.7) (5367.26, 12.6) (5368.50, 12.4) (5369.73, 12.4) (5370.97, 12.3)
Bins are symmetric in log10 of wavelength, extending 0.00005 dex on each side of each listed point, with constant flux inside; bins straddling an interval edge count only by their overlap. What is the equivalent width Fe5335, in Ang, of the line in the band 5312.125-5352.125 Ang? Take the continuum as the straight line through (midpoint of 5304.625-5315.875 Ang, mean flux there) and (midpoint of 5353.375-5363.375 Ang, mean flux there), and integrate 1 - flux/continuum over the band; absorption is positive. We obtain 2.4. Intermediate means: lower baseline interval 12.9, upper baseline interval 13.3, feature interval 12.3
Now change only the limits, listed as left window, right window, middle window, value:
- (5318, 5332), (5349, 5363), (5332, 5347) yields 0.3 Ang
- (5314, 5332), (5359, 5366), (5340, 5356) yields -0.4 Ang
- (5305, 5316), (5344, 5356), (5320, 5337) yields 1.3 Ang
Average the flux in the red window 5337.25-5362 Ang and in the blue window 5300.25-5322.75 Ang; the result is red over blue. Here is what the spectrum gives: 1.0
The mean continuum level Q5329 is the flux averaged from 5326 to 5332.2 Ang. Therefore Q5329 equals 12.3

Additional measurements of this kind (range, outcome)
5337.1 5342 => 11.9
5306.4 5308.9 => 13.2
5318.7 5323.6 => 11.5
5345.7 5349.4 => 13.2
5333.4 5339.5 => 12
